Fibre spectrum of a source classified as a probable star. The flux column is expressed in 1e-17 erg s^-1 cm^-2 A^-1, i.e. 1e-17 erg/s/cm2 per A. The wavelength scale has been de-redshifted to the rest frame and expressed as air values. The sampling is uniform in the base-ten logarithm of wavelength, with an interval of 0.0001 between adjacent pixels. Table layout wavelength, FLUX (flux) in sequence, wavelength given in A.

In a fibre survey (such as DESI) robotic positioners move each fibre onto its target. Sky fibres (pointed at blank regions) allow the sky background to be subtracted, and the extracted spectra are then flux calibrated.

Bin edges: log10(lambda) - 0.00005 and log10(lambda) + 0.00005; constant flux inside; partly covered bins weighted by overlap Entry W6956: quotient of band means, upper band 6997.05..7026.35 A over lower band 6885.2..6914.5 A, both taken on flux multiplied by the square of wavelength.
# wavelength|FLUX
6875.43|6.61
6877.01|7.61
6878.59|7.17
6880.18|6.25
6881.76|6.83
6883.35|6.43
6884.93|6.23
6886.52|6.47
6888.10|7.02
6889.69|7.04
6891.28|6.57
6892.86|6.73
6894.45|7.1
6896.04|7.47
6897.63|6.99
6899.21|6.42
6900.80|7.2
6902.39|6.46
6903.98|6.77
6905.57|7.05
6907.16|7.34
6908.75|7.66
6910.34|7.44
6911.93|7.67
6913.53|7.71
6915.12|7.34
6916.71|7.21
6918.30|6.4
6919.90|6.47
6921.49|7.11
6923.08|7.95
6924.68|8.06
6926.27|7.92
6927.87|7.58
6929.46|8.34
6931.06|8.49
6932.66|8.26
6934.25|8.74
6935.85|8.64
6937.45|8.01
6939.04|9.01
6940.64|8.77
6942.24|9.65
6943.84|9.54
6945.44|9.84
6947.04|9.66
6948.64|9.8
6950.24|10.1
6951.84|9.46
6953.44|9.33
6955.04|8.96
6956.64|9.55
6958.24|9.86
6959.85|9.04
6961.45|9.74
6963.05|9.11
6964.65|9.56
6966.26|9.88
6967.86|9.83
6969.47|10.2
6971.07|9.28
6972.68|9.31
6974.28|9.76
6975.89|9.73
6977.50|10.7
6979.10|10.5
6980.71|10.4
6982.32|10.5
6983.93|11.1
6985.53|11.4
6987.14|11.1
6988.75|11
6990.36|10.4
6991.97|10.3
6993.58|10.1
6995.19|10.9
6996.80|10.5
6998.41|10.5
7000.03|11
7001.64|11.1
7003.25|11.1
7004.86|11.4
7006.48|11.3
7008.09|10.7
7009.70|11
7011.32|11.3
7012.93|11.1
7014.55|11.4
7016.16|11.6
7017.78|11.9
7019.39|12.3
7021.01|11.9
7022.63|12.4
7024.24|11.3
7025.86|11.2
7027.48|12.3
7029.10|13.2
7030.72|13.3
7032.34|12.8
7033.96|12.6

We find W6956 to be 1.7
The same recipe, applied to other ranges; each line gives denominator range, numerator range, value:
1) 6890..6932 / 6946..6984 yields 1.36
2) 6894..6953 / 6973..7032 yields 1.43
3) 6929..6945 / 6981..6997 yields 1.24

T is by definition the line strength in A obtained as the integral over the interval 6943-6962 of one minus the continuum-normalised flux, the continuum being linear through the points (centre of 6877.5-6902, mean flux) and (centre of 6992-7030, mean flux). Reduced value -0.9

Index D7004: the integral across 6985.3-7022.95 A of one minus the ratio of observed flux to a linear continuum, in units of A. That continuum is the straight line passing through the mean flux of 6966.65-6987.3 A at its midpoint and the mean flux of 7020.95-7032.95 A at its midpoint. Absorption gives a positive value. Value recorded 0.8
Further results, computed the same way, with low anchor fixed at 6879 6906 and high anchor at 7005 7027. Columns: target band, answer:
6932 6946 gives -0.6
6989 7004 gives 0.1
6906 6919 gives 0.3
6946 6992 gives -1.3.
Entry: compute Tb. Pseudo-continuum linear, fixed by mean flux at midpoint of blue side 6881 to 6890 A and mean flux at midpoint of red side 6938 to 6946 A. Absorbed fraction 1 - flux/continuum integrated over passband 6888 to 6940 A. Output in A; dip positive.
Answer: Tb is 3.3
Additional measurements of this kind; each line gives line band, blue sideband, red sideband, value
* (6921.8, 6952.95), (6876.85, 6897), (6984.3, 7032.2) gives -0.3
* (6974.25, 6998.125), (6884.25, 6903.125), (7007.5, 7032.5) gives -0.2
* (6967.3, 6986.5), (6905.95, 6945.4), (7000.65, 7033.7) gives -0.3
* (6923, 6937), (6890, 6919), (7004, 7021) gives -0.2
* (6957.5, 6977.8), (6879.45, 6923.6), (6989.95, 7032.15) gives -0.1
